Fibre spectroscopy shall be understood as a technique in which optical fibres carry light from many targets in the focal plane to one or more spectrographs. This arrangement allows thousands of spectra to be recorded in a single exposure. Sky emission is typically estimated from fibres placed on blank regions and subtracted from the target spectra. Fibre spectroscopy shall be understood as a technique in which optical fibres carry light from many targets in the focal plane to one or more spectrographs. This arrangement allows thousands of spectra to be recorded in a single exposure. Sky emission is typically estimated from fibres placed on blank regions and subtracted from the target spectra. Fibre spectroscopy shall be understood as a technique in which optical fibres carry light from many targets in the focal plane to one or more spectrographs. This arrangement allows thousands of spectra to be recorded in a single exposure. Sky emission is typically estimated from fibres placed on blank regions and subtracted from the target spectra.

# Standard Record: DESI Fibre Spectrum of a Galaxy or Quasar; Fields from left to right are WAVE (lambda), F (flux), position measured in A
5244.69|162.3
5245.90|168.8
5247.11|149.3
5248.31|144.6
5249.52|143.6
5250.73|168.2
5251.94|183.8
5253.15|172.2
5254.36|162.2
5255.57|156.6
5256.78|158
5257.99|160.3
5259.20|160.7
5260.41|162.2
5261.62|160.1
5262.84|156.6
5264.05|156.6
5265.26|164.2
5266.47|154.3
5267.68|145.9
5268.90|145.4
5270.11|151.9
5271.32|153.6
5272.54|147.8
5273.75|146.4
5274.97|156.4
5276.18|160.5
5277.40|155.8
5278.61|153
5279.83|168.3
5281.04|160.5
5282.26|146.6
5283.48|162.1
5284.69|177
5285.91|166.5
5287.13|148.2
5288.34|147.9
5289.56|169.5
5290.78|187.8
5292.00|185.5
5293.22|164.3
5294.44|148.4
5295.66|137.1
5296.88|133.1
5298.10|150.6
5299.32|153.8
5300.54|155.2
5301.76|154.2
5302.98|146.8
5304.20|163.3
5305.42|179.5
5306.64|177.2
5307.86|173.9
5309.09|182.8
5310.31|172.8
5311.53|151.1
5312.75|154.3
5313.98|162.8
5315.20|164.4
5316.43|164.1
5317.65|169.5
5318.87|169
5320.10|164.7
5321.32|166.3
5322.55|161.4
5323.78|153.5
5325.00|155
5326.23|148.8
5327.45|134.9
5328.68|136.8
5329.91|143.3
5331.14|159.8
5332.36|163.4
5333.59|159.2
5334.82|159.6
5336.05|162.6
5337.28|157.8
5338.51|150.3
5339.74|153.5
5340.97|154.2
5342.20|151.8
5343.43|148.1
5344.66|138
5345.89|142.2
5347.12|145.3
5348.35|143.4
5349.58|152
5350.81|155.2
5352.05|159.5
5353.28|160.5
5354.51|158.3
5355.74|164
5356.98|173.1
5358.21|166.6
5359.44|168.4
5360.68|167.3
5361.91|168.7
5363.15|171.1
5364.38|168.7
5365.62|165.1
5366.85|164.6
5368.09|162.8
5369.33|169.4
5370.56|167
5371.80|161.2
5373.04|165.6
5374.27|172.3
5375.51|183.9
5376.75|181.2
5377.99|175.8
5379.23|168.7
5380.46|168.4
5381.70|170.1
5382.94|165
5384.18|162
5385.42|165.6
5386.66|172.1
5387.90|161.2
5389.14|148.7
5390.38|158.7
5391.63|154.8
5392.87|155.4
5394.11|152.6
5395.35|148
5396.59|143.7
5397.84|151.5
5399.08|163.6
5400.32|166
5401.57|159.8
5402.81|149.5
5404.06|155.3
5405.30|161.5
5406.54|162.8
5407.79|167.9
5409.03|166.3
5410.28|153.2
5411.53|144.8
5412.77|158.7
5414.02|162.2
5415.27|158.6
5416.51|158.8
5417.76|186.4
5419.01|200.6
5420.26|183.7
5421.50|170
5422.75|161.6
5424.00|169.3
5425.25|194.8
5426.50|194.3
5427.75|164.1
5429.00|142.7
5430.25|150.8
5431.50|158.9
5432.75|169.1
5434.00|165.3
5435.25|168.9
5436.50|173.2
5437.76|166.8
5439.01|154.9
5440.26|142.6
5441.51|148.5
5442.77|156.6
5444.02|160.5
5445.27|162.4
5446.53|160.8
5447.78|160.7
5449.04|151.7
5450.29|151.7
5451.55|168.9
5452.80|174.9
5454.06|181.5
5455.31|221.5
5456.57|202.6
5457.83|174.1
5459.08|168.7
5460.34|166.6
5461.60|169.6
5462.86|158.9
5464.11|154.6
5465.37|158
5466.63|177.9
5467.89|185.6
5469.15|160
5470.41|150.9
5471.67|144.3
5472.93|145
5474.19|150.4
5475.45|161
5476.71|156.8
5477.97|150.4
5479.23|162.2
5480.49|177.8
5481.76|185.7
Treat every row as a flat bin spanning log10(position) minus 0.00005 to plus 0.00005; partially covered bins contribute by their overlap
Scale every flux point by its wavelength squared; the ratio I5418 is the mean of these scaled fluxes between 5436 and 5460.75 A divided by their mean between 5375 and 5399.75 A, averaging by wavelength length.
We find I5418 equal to 1.05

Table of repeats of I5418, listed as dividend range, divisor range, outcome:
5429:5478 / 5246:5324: 1.09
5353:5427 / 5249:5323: 1.07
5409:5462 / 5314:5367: 1.10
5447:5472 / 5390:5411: 1.10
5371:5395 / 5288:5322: 1.05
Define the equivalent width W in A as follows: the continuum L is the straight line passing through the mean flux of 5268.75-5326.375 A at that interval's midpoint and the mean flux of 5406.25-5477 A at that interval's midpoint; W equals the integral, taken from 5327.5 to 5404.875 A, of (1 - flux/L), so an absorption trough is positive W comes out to 1.40 A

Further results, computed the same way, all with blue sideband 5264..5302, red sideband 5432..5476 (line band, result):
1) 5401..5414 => 0.35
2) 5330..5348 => 0.72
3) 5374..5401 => -0.24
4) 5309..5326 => -0.49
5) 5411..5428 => -0.96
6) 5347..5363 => -0.09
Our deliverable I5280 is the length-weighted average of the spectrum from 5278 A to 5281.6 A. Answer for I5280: 161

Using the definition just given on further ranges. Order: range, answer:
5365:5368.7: 164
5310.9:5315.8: 158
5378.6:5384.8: 167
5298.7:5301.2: 155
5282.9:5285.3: 170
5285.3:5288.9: 154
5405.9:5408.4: 165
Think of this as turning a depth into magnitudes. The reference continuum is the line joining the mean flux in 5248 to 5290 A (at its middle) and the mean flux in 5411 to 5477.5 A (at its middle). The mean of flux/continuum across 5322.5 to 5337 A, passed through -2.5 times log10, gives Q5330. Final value 0.05 mag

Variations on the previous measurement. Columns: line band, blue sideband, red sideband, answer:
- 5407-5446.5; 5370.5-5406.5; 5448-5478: 0.00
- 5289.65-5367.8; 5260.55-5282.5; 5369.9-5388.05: 0.02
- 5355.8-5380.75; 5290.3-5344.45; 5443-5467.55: -0.04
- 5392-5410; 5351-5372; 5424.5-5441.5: 0.05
